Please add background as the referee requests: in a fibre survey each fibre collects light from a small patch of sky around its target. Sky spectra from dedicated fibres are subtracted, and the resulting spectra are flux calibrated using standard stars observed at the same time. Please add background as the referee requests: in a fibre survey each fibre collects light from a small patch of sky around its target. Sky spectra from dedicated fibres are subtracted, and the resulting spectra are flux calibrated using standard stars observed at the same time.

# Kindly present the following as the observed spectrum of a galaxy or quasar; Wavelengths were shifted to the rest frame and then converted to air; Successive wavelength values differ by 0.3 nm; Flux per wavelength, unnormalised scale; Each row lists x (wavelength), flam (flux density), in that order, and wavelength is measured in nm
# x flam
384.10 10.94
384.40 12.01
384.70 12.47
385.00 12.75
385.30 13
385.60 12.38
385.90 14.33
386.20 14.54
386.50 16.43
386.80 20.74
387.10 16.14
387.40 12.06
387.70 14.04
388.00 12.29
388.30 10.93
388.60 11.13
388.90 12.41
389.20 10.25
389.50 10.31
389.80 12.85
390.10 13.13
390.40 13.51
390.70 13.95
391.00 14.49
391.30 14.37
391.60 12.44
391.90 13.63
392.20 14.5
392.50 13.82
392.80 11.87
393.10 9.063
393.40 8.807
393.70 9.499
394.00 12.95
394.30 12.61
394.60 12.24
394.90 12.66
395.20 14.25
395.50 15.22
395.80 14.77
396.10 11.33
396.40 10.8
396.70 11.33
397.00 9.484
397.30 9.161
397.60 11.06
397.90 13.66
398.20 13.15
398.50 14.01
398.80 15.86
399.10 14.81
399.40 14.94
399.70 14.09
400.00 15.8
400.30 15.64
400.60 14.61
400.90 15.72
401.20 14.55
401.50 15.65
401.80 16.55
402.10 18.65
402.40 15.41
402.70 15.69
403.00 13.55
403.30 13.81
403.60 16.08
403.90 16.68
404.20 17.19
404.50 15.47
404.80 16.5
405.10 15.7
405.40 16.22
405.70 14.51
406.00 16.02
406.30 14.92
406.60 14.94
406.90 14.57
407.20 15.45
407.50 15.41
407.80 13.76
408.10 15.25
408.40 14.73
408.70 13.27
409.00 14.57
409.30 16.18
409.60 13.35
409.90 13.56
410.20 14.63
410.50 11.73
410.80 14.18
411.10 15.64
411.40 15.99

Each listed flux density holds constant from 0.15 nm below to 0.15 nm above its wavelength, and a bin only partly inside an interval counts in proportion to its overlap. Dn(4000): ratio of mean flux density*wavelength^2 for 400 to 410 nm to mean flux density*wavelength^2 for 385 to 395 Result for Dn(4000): 1.3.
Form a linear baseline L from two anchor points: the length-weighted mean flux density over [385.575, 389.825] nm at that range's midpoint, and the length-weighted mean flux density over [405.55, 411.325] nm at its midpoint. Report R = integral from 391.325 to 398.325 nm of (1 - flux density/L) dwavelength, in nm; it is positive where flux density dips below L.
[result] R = 0.85 nm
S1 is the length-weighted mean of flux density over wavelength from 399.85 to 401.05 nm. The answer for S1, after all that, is 15.4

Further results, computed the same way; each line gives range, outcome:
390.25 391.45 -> 14.1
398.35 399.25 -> 14.9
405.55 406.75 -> 15.1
